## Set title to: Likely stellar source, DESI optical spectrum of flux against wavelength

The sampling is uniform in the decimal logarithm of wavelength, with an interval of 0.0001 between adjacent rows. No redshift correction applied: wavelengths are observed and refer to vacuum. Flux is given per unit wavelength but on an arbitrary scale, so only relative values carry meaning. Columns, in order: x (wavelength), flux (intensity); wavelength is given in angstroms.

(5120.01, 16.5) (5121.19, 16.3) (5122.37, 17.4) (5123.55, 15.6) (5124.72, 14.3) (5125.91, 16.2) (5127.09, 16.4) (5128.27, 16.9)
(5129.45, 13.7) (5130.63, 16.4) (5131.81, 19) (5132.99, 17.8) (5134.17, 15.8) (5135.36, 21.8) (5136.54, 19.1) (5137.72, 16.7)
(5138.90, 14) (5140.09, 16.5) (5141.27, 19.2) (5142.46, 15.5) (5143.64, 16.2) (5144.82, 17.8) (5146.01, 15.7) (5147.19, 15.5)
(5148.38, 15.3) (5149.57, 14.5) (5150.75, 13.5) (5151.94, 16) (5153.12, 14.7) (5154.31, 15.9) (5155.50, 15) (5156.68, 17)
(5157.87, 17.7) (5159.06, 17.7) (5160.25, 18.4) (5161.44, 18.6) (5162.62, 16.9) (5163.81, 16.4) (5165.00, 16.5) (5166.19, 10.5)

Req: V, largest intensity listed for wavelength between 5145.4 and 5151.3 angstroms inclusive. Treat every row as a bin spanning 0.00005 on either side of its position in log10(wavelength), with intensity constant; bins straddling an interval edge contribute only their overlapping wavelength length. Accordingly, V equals 15.7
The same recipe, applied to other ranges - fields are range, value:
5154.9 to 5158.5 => 17.7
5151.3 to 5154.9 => 16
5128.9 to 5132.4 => 19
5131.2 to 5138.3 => 21.8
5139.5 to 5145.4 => 19.2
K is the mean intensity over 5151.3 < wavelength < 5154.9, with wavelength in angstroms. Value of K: 15.5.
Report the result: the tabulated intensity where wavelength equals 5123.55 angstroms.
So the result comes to 15.6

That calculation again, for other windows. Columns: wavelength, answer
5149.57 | 14.5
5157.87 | 17.7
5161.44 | 18.6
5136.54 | 19.1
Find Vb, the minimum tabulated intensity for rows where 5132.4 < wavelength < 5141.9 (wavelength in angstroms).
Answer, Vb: 14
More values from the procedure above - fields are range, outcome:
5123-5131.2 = 13.7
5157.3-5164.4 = 16.4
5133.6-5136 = 15.8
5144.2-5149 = 15.3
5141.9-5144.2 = 15.5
